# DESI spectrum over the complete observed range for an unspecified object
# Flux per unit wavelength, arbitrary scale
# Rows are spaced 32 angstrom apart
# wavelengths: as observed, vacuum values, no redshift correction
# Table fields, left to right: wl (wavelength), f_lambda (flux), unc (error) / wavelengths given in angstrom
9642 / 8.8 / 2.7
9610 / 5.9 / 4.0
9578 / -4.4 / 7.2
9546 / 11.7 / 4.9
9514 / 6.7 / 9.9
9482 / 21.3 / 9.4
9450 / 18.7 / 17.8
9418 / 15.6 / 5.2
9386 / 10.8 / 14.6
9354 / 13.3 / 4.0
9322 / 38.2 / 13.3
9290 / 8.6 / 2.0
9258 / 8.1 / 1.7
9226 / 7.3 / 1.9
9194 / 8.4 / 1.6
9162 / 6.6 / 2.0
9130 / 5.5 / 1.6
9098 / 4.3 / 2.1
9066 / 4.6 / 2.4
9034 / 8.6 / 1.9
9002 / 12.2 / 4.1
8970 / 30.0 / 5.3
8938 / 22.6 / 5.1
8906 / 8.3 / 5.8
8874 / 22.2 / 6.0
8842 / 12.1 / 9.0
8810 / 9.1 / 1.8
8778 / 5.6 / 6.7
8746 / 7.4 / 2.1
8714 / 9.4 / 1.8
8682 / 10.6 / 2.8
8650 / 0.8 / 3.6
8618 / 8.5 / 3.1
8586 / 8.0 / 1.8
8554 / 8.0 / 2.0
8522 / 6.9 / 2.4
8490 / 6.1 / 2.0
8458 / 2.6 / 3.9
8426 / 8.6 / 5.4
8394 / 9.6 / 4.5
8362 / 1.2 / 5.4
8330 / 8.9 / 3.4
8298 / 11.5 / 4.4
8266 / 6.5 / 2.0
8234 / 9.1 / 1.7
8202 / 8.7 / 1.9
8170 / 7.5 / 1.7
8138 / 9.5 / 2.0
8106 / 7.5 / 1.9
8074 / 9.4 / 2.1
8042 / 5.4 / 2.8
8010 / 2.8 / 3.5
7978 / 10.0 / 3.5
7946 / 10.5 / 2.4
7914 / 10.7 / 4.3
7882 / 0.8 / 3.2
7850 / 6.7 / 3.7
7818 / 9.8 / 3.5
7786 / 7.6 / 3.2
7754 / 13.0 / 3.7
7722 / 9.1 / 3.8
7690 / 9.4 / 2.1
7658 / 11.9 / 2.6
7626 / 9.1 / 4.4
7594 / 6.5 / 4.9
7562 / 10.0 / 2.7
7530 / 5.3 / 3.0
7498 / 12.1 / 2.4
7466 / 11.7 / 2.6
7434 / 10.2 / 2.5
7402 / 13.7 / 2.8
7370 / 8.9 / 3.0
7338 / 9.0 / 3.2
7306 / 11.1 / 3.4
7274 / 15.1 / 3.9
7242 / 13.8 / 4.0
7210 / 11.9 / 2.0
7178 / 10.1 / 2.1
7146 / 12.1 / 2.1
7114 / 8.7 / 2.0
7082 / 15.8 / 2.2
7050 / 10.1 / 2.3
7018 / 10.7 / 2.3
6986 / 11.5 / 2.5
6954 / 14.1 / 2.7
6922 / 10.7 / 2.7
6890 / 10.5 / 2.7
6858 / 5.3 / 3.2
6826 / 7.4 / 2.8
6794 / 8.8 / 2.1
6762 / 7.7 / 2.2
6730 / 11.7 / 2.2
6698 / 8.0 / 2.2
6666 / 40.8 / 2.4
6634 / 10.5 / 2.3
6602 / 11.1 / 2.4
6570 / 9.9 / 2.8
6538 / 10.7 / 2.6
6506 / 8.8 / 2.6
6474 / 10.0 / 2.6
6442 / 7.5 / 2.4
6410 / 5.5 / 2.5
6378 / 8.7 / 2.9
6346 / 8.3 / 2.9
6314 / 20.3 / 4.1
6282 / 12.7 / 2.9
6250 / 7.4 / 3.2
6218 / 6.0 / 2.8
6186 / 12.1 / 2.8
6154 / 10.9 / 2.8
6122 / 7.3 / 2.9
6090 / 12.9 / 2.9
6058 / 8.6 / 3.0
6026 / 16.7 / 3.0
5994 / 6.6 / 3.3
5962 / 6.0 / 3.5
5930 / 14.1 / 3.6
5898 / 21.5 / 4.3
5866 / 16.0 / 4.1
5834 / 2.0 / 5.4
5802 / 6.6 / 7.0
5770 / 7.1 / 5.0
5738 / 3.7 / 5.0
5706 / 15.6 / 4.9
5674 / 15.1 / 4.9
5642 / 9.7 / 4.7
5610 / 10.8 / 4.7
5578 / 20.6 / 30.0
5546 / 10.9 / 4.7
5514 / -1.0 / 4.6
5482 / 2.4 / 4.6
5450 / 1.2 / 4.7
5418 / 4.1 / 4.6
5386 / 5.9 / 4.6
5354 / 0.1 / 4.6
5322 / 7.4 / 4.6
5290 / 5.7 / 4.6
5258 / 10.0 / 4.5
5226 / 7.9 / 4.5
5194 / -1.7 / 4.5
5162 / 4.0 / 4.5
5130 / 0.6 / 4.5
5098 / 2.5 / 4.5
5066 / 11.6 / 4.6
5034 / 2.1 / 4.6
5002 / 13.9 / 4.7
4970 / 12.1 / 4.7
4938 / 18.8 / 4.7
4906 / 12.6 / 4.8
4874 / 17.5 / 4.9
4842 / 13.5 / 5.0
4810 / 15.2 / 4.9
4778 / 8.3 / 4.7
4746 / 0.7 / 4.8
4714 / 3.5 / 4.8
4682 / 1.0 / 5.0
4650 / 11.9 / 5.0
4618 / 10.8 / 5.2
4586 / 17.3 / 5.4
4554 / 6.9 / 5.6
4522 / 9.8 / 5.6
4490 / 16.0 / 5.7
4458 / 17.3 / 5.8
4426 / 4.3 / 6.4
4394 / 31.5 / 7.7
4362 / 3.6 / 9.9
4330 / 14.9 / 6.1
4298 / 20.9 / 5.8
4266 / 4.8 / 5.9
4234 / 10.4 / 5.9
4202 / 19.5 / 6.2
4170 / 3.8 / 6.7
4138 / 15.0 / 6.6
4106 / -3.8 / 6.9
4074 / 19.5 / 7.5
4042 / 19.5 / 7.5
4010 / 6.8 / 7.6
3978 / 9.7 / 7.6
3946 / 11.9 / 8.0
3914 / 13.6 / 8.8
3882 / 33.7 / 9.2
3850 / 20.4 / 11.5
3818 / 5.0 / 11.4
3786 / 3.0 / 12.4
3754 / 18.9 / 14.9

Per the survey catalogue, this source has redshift 0.788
